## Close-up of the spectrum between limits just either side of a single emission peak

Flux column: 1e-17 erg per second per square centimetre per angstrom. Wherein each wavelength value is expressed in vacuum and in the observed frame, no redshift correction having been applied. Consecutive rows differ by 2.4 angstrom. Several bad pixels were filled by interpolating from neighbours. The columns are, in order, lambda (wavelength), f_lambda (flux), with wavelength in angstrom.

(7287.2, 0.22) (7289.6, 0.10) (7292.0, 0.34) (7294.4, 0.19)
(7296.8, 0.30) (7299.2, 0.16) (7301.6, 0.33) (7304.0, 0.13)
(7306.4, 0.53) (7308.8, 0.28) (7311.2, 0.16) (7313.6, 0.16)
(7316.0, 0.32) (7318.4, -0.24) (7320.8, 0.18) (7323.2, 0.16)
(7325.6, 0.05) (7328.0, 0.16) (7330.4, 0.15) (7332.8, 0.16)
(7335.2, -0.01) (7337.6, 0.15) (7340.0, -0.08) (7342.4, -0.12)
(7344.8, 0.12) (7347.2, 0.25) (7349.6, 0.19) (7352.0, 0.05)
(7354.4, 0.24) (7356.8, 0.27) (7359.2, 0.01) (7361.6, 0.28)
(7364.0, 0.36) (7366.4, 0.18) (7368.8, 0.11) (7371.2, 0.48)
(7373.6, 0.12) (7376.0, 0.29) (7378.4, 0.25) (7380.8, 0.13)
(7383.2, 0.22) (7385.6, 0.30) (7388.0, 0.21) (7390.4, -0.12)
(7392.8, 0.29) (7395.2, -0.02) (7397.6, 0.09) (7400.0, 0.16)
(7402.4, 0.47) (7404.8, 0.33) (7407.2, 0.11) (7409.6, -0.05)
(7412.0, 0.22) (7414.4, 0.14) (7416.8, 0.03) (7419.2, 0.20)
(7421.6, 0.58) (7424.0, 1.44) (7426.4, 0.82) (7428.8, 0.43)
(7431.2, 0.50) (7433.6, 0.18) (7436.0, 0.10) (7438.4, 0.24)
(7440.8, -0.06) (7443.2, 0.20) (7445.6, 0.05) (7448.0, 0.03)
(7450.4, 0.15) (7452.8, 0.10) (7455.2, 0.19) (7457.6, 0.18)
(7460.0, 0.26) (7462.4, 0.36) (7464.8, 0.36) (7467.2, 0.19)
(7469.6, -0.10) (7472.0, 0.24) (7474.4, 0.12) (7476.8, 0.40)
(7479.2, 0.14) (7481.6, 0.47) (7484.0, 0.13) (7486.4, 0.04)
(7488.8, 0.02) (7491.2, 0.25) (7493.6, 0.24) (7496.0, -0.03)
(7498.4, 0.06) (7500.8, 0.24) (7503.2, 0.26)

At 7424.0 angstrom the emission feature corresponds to H-gamma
